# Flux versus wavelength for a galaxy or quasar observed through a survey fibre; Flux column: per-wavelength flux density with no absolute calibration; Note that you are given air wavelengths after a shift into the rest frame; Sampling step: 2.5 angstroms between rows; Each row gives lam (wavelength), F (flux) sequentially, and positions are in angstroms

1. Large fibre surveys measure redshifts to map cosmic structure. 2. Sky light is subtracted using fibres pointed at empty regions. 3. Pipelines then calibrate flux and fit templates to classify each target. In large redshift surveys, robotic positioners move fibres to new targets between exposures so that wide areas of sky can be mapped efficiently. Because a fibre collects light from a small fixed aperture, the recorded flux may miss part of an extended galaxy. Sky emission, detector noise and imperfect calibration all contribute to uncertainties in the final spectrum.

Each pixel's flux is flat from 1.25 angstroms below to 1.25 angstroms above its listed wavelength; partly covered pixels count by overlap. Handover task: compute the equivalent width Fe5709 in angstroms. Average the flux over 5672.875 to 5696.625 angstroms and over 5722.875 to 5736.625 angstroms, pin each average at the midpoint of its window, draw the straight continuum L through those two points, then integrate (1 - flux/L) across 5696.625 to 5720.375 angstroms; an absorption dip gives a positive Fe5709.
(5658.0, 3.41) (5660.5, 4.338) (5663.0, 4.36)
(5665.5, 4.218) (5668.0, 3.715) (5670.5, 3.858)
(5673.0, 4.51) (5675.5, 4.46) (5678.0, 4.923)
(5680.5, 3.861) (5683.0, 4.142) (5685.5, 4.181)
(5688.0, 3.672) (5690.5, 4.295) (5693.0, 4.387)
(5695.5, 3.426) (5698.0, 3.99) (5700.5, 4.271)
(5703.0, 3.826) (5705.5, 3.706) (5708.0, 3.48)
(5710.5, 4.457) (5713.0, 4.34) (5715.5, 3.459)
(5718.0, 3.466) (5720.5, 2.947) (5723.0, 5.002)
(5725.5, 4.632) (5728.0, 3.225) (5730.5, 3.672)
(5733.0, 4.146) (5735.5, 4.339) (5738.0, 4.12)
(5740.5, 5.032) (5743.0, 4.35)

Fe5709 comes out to 1.7 angstroms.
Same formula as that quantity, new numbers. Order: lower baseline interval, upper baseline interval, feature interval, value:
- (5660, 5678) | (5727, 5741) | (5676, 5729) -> 2.0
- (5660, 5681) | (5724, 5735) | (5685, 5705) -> 0.7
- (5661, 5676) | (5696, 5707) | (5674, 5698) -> -0.7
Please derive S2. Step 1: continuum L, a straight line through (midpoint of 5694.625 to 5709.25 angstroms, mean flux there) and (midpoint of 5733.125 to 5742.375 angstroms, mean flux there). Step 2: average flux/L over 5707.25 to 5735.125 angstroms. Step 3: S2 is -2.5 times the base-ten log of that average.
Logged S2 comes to 0.06 mag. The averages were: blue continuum 3.79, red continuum 4.44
